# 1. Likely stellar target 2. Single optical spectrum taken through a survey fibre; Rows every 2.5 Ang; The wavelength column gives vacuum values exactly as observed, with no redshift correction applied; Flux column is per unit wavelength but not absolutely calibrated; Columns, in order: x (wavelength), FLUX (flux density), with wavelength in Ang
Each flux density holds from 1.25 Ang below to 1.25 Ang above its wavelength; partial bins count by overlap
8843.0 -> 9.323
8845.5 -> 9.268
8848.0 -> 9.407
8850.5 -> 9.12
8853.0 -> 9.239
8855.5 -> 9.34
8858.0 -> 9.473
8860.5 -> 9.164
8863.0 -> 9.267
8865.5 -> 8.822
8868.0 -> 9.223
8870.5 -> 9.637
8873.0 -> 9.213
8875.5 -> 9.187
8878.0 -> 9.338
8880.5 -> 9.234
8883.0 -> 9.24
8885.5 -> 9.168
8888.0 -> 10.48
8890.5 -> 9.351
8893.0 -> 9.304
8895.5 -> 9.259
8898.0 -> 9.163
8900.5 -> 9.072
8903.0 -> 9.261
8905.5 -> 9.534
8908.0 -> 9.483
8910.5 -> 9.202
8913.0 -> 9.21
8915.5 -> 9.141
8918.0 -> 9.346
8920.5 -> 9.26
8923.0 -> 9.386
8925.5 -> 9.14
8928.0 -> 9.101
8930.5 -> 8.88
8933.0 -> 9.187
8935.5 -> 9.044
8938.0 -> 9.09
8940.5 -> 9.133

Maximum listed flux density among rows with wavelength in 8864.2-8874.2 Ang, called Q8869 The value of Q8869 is 9.637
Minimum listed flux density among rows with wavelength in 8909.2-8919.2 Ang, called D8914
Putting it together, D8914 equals 9.141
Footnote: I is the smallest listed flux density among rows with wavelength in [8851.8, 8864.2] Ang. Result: 9.164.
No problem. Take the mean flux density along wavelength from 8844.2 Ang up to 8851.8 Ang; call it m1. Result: 9.27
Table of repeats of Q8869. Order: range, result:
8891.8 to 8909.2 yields 9.534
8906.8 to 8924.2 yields 9.483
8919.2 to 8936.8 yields 9.386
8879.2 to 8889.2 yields 10.48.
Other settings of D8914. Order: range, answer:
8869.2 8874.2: 9.213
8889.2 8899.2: 9.163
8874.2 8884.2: 9.187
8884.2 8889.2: 9.168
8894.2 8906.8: 9.072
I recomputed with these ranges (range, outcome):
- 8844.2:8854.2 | 9.12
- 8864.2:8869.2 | 8.822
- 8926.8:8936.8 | 8.88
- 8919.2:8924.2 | 9.26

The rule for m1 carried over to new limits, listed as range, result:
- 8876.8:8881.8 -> 9.29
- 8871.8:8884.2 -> 9.24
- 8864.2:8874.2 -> 9.22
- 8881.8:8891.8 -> 9.56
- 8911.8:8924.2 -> 9.27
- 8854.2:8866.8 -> 9.21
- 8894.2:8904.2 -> 9.19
